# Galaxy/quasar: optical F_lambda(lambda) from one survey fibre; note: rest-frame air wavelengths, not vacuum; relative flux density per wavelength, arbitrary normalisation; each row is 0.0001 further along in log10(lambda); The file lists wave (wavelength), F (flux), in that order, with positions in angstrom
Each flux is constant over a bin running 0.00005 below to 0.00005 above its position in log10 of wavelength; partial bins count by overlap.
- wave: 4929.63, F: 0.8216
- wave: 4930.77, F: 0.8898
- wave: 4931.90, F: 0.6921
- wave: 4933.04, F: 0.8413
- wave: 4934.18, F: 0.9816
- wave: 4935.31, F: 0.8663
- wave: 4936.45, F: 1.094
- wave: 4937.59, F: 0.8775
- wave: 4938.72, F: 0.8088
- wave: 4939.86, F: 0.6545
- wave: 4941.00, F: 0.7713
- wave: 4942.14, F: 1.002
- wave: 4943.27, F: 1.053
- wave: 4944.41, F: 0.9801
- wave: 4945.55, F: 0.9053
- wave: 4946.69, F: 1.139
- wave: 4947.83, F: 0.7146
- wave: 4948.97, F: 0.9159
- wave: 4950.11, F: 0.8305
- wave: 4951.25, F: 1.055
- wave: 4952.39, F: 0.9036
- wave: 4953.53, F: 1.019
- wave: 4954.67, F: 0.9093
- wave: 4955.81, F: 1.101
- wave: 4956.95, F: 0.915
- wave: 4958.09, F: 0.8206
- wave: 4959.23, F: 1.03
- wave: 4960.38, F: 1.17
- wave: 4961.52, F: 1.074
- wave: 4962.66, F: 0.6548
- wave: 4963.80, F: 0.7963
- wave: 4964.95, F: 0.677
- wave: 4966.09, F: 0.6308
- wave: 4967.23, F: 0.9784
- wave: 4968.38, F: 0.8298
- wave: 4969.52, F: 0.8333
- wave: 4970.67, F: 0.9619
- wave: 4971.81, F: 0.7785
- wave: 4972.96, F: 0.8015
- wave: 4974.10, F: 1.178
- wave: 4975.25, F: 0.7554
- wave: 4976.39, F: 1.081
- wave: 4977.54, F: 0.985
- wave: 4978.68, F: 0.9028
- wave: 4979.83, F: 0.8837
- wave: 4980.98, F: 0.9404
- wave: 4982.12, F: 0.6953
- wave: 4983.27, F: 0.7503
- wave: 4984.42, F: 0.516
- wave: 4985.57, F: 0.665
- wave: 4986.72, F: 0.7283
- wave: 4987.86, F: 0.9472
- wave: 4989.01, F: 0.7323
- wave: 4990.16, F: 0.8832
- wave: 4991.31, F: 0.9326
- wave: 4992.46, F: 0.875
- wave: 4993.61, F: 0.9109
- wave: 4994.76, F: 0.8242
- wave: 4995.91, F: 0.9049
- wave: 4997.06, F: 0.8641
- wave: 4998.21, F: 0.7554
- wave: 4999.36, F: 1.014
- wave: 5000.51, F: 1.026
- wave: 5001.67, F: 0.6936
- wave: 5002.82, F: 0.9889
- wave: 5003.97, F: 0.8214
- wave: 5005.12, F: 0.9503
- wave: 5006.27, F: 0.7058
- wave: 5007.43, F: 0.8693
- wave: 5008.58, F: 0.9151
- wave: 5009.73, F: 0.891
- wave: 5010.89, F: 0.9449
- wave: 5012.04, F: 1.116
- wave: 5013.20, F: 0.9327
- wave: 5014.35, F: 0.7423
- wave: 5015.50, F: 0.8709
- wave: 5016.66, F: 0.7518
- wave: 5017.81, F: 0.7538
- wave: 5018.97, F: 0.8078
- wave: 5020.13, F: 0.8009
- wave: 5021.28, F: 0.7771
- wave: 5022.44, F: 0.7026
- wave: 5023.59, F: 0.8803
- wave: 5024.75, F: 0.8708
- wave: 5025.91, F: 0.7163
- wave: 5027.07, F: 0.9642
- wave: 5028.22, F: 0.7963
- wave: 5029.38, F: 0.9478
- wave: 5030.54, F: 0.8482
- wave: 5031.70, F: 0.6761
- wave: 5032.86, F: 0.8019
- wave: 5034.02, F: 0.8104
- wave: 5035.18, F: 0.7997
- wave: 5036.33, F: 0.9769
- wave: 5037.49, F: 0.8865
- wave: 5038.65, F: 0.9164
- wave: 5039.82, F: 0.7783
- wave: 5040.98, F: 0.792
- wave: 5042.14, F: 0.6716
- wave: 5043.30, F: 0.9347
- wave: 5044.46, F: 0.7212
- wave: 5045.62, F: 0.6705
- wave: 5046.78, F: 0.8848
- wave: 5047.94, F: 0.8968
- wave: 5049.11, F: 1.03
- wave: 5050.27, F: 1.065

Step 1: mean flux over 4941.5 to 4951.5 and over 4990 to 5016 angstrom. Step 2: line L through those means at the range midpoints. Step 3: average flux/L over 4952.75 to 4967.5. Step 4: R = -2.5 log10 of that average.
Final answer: 0.04 mag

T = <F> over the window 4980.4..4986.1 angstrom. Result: 0.713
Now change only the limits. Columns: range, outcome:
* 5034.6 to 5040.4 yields 0.872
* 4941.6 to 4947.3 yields 1.01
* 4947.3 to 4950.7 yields 0.823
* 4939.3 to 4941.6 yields 0.715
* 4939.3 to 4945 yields 0.893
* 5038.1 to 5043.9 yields 0.817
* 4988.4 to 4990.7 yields 0.808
